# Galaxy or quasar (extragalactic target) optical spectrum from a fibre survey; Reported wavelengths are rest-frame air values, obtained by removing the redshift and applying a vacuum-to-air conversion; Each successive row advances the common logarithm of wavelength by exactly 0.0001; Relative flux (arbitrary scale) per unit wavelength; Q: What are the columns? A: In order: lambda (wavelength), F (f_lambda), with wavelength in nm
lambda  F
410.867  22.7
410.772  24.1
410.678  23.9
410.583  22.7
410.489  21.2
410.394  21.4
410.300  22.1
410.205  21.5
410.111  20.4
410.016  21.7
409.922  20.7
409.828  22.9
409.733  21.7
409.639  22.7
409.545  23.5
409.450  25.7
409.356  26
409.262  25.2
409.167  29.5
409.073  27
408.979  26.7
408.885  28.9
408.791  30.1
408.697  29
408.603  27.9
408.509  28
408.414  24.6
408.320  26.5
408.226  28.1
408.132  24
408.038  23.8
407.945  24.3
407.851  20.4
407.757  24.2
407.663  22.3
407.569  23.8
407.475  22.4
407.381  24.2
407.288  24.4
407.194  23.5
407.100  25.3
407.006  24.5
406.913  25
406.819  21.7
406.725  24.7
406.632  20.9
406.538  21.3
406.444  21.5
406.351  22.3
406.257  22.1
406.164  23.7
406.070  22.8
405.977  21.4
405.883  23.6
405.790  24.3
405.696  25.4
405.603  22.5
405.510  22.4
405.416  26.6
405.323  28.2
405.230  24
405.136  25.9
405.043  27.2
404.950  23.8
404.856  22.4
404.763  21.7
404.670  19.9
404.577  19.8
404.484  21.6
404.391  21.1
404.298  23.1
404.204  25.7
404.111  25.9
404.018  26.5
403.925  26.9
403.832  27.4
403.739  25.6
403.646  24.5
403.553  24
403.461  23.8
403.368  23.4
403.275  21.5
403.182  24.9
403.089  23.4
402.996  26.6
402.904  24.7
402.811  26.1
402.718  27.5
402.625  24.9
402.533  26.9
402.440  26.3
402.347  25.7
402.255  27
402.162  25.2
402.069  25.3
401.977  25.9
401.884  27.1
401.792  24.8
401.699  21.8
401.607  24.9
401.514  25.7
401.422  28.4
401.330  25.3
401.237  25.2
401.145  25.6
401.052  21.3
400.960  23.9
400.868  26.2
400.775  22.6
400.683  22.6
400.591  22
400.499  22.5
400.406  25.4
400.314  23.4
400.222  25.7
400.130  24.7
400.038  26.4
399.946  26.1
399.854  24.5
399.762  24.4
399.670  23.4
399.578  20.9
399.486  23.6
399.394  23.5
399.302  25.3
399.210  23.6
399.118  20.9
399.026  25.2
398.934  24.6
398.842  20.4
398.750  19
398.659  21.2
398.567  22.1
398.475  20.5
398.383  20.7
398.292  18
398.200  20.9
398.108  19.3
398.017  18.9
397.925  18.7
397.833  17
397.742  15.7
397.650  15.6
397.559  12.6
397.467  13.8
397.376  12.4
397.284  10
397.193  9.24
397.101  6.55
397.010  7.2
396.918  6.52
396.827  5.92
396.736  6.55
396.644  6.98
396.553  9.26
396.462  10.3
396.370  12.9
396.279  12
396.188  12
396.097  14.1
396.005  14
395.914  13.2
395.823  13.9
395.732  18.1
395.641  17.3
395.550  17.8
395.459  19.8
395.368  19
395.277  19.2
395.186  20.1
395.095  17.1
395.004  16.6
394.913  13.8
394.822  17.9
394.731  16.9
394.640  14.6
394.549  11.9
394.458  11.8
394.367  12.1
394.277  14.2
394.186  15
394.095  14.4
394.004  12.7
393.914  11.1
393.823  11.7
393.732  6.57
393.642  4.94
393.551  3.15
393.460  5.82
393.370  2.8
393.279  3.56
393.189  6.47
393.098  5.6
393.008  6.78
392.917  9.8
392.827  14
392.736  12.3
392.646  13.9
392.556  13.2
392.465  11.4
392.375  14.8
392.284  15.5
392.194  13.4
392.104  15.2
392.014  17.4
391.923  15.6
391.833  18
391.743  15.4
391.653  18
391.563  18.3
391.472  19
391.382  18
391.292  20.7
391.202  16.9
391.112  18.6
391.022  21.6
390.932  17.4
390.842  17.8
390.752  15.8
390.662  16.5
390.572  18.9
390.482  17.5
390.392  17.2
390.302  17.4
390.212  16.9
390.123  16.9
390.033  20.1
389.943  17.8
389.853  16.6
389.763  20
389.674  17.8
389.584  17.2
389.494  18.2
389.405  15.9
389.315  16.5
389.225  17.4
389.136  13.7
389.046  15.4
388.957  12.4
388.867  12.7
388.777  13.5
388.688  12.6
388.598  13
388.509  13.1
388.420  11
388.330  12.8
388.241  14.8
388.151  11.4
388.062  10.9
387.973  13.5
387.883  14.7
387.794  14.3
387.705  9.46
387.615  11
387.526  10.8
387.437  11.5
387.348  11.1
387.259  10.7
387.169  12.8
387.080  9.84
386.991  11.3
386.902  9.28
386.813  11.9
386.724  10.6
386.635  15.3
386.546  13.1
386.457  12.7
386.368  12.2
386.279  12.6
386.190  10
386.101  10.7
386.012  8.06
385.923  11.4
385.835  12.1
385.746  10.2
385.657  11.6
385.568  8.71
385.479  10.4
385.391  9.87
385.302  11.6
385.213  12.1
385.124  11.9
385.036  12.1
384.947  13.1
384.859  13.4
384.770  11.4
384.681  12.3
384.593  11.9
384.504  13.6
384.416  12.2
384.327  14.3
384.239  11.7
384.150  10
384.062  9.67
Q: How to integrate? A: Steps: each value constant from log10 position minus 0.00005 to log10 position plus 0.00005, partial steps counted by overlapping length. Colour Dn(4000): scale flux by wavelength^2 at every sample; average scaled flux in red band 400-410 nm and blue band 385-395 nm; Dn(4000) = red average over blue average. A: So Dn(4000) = 1.98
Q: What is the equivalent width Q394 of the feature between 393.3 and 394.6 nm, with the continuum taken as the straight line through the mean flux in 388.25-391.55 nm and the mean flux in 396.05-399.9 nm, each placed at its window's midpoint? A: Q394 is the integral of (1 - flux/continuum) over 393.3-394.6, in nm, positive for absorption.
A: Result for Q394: 0.53 nm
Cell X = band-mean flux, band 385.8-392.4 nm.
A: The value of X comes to 14.7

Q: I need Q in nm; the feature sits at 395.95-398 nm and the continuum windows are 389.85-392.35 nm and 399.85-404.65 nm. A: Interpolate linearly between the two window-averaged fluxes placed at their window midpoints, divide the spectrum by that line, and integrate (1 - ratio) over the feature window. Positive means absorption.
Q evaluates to 0.95 nm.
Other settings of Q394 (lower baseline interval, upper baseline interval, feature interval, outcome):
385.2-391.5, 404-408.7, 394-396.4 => 0.330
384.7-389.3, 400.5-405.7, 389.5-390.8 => -0.283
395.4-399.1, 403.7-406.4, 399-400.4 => -0.492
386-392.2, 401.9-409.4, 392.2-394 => 0.820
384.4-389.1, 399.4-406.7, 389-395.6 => 0.419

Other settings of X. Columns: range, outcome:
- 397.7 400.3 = 22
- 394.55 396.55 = 15.5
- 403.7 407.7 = 23.7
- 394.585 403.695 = 20.1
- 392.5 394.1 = 8.7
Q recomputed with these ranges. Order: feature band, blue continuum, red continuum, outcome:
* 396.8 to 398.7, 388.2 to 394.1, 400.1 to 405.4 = 0.50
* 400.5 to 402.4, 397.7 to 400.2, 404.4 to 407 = -0.20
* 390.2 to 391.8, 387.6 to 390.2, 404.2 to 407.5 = -0.21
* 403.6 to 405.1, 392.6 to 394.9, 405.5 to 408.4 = -0.22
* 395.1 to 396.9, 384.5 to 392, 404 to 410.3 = 0.43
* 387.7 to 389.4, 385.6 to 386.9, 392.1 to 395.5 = -0.25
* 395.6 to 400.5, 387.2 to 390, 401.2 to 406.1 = 0.80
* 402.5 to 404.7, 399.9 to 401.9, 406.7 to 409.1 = 0.04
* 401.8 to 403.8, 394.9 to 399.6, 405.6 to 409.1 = -0.44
